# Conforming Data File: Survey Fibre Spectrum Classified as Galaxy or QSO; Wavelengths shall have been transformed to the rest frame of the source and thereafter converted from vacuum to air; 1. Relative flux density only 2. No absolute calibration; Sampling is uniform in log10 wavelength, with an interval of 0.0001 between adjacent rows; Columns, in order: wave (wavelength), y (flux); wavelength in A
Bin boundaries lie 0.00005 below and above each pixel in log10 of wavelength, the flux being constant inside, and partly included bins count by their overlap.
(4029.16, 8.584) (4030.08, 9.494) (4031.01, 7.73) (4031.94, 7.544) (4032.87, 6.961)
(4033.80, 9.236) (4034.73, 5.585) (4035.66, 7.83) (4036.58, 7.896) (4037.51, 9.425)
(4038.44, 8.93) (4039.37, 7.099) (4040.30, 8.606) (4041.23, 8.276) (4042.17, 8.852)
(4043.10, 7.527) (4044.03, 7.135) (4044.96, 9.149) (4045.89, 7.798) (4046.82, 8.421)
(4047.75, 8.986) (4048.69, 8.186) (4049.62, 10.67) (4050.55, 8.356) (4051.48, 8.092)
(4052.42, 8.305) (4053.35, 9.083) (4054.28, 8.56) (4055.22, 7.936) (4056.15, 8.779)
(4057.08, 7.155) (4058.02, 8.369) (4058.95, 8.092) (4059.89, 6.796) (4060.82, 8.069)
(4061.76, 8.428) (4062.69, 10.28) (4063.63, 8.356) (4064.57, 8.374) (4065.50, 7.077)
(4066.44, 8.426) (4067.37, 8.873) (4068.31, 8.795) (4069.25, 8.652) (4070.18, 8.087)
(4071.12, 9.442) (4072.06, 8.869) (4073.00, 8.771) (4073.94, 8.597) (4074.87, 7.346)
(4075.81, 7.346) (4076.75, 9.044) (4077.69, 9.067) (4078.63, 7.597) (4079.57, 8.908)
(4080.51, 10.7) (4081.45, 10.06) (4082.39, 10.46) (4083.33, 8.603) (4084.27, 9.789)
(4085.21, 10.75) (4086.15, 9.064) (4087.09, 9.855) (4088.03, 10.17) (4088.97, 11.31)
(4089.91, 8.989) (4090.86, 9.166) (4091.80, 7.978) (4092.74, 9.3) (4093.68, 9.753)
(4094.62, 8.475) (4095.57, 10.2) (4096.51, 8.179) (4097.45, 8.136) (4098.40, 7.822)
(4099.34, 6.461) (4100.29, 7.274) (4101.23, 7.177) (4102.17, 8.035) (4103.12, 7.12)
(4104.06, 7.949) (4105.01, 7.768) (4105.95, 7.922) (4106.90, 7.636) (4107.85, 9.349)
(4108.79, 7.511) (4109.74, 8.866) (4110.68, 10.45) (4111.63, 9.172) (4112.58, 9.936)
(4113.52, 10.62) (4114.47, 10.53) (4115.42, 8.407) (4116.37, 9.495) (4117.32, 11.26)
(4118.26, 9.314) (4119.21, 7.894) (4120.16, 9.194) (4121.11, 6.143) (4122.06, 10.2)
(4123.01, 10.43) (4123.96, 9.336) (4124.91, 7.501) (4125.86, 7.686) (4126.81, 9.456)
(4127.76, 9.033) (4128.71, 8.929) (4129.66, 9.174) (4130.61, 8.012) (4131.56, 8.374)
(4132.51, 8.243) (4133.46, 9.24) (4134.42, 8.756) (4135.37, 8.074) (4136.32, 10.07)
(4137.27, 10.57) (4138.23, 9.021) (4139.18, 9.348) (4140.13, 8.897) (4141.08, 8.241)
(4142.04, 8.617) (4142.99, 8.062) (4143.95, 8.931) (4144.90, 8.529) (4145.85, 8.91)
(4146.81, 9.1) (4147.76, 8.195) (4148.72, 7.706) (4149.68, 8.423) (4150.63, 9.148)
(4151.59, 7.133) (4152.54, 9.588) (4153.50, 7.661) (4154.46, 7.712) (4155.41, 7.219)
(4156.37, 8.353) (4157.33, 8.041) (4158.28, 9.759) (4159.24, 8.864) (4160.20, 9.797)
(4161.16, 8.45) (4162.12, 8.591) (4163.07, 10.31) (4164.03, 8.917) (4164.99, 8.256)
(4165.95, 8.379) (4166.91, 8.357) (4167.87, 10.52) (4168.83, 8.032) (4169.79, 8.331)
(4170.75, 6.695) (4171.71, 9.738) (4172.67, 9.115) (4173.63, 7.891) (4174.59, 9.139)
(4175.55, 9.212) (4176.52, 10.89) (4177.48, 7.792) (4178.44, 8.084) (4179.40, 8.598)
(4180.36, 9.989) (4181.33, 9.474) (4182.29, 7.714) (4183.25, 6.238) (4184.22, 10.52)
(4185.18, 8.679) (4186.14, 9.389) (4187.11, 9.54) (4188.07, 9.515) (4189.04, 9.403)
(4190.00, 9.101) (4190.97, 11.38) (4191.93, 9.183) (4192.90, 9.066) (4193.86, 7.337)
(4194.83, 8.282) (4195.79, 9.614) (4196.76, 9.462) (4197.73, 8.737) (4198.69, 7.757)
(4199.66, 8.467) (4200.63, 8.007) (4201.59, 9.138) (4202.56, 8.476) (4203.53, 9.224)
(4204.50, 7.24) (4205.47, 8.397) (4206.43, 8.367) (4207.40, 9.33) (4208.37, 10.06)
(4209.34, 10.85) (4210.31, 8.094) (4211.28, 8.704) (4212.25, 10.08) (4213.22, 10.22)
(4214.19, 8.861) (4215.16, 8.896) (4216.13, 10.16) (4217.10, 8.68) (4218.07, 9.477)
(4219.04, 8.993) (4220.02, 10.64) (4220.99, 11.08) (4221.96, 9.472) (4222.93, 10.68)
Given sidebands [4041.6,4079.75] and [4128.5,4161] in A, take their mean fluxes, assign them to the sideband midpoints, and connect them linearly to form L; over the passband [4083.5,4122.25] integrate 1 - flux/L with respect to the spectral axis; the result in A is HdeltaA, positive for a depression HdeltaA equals -1.6 A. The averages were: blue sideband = 8.4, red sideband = 8.66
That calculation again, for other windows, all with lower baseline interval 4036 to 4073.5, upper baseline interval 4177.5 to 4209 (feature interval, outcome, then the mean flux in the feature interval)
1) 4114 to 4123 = -0.63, 9.22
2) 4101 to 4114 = 0.04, 8.56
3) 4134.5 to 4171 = 0.28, 8.67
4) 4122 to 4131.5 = -0.27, 8.9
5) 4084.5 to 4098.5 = -1.29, 9.32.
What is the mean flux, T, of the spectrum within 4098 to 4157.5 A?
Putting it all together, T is 8.63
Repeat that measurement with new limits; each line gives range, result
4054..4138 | 8.78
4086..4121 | 8.83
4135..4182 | 8.75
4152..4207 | 8.77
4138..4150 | 8.61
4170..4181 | 8.83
